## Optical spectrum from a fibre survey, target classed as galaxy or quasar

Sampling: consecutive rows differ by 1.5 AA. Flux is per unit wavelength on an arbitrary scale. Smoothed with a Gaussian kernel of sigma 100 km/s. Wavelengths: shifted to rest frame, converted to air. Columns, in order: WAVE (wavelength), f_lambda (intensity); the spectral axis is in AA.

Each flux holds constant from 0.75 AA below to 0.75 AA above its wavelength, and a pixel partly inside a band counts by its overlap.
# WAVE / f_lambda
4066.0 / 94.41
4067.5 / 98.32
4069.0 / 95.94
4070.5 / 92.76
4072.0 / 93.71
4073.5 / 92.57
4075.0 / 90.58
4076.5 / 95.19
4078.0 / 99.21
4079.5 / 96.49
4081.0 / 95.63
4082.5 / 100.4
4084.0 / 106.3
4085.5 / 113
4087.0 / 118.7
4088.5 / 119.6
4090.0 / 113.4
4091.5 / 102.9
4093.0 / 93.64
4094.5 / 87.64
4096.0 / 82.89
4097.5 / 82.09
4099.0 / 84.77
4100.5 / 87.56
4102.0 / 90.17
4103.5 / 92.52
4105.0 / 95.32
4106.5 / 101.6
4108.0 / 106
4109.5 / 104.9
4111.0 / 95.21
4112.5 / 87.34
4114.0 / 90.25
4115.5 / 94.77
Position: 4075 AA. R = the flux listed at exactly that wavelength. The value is 90.58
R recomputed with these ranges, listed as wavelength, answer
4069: 95.94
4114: 90.25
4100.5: 87.56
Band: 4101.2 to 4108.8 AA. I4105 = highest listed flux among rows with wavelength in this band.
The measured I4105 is 106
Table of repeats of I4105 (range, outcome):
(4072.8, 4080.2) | 99.21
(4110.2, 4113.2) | 95.21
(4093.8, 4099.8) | 87.64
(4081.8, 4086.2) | 113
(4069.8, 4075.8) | 93.71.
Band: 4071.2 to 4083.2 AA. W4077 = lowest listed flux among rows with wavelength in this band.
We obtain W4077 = 90.58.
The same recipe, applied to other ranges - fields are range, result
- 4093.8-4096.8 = 82.89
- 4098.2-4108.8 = 84.77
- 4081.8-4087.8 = 100.4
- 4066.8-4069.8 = 95.94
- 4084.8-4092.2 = 102.9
